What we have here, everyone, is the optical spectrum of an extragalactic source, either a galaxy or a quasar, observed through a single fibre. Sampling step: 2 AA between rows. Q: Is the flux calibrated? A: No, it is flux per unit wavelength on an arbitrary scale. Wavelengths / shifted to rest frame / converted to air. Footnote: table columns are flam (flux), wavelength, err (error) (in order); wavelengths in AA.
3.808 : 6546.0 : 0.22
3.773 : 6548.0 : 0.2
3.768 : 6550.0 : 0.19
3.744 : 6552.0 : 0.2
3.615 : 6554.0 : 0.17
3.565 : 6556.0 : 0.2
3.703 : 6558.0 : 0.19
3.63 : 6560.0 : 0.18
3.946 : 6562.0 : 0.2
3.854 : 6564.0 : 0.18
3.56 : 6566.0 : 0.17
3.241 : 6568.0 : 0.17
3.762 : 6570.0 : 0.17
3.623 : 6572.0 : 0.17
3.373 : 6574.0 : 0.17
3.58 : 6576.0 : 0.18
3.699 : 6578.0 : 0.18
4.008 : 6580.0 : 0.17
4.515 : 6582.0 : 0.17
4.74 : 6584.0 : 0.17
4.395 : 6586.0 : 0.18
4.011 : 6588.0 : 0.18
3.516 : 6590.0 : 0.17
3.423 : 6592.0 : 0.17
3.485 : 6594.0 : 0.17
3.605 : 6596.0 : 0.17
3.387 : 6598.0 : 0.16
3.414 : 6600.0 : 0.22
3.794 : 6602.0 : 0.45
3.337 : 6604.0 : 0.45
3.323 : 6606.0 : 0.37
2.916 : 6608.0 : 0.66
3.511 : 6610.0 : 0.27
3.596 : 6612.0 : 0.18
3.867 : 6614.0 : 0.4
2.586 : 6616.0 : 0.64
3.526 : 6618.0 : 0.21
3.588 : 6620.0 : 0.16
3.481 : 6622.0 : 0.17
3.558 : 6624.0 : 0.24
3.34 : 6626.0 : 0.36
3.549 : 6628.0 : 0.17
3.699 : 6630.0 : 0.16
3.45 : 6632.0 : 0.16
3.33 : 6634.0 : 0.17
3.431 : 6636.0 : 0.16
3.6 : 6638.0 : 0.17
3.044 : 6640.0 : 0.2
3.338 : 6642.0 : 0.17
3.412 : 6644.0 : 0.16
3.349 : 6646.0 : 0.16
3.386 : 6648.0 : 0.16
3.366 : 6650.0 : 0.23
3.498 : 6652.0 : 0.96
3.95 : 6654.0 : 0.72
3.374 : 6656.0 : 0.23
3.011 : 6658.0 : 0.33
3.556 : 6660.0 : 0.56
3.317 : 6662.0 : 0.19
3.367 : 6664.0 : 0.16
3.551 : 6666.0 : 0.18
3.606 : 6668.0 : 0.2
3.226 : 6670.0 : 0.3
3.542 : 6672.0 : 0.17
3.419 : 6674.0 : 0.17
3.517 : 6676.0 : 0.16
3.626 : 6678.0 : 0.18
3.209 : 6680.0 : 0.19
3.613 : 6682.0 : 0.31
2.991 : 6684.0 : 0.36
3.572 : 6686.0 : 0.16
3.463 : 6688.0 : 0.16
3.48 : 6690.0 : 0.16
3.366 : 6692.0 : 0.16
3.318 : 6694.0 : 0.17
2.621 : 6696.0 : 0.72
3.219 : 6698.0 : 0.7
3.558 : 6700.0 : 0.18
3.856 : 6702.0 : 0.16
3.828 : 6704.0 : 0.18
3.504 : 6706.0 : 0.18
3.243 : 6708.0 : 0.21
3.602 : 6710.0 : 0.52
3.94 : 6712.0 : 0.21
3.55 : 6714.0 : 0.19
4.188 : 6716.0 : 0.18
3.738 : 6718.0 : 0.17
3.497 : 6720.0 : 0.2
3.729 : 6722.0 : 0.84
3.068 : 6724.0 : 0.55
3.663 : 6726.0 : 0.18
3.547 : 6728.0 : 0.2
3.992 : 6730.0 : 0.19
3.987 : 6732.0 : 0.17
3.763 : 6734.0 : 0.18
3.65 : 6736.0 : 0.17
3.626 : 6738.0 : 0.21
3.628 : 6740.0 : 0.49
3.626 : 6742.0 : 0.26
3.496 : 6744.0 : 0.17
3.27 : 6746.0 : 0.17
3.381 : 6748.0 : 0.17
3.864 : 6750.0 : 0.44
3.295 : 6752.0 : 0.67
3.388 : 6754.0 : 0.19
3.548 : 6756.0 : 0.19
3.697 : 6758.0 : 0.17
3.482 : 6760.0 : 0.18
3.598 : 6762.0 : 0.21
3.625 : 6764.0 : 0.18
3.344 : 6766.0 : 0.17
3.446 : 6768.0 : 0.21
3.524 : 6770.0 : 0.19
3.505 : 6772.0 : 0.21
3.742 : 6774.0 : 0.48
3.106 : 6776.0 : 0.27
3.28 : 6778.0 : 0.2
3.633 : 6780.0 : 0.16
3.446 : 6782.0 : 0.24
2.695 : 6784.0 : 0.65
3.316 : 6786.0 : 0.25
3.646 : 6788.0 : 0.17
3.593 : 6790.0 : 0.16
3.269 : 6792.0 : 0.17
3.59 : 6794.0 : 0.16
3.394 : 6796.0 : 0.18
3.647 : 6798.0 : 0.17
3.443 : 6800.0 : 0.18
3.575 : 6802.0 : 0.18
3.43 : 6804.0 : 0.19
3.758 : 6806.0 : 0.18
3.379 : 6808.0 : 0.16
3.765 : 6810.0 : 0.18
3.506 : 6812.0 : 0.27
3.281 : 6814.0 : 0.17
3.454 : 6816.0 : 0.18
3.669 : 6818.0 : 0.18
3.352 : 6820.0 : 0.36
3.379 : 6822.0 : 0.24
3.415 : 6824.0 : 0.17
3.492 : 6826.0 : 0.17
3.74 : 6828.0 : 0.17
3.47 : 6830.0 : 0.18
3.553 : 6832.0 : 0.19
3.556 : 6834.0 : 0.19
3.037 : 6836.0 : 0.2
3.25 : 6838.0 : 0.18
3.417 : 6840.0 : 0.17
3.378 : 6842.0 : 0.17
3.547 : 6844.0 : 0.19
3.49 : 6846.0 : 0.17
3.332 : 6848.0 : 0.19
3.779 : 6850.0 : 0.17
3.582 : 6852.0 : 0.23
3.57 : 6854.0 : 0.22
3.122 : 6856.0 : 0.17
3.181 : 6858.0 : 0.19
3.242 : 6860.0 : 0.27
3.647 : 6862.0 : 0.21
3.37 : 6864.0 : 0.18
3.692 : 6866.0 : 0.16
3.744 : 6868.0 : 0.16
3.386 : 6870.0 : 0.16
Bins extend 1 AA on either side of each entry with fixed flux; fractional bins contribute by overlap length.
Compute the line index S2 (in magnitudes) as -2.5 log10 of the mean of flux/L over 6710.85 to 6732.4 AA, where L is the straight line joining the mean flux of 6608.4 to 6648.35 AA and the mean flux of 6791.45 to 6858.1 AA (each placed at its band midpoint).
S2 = -0.080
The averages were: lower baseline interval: 3.43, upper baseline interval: 3.47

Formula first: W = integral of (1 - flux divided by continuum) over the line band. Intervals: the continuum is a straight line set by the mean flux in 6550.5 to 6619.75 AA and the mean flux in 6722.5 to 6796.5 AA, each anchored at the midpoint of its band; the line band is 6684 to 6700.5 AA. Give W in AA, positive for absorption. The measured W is 1.2 AA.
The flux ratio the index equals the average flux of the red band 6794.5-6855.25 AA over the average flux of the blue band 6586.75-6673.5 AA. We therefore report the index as 1.01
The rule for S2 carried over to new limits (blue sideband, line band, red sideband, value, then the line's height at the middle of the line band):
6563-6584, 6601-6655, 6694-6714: 0.065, 3.65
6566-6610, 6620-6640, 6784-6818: 0.048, 3.63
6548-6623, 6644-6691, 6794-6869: 0.047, 3.59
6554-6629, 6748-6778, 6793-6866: 0.004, 3.51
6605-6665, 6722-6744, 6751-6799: -0.065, 3.44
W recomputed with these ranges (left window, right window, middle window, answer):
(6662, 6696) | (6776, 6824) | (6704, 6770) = -3.30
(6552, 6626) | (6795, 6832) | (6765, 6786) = 0.95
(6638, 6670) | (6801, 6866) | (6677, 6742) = -2.40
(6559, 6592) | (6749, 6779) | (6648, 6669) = 1.29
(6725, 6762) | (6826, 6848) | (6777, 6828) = 0.57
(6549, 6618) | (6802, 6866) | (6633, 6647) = 0.96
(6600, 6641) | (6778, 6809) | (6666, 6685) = 0.05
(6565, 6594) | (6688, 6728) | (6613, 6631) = 1.19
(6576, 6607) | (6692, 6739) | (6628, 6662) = 2.46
